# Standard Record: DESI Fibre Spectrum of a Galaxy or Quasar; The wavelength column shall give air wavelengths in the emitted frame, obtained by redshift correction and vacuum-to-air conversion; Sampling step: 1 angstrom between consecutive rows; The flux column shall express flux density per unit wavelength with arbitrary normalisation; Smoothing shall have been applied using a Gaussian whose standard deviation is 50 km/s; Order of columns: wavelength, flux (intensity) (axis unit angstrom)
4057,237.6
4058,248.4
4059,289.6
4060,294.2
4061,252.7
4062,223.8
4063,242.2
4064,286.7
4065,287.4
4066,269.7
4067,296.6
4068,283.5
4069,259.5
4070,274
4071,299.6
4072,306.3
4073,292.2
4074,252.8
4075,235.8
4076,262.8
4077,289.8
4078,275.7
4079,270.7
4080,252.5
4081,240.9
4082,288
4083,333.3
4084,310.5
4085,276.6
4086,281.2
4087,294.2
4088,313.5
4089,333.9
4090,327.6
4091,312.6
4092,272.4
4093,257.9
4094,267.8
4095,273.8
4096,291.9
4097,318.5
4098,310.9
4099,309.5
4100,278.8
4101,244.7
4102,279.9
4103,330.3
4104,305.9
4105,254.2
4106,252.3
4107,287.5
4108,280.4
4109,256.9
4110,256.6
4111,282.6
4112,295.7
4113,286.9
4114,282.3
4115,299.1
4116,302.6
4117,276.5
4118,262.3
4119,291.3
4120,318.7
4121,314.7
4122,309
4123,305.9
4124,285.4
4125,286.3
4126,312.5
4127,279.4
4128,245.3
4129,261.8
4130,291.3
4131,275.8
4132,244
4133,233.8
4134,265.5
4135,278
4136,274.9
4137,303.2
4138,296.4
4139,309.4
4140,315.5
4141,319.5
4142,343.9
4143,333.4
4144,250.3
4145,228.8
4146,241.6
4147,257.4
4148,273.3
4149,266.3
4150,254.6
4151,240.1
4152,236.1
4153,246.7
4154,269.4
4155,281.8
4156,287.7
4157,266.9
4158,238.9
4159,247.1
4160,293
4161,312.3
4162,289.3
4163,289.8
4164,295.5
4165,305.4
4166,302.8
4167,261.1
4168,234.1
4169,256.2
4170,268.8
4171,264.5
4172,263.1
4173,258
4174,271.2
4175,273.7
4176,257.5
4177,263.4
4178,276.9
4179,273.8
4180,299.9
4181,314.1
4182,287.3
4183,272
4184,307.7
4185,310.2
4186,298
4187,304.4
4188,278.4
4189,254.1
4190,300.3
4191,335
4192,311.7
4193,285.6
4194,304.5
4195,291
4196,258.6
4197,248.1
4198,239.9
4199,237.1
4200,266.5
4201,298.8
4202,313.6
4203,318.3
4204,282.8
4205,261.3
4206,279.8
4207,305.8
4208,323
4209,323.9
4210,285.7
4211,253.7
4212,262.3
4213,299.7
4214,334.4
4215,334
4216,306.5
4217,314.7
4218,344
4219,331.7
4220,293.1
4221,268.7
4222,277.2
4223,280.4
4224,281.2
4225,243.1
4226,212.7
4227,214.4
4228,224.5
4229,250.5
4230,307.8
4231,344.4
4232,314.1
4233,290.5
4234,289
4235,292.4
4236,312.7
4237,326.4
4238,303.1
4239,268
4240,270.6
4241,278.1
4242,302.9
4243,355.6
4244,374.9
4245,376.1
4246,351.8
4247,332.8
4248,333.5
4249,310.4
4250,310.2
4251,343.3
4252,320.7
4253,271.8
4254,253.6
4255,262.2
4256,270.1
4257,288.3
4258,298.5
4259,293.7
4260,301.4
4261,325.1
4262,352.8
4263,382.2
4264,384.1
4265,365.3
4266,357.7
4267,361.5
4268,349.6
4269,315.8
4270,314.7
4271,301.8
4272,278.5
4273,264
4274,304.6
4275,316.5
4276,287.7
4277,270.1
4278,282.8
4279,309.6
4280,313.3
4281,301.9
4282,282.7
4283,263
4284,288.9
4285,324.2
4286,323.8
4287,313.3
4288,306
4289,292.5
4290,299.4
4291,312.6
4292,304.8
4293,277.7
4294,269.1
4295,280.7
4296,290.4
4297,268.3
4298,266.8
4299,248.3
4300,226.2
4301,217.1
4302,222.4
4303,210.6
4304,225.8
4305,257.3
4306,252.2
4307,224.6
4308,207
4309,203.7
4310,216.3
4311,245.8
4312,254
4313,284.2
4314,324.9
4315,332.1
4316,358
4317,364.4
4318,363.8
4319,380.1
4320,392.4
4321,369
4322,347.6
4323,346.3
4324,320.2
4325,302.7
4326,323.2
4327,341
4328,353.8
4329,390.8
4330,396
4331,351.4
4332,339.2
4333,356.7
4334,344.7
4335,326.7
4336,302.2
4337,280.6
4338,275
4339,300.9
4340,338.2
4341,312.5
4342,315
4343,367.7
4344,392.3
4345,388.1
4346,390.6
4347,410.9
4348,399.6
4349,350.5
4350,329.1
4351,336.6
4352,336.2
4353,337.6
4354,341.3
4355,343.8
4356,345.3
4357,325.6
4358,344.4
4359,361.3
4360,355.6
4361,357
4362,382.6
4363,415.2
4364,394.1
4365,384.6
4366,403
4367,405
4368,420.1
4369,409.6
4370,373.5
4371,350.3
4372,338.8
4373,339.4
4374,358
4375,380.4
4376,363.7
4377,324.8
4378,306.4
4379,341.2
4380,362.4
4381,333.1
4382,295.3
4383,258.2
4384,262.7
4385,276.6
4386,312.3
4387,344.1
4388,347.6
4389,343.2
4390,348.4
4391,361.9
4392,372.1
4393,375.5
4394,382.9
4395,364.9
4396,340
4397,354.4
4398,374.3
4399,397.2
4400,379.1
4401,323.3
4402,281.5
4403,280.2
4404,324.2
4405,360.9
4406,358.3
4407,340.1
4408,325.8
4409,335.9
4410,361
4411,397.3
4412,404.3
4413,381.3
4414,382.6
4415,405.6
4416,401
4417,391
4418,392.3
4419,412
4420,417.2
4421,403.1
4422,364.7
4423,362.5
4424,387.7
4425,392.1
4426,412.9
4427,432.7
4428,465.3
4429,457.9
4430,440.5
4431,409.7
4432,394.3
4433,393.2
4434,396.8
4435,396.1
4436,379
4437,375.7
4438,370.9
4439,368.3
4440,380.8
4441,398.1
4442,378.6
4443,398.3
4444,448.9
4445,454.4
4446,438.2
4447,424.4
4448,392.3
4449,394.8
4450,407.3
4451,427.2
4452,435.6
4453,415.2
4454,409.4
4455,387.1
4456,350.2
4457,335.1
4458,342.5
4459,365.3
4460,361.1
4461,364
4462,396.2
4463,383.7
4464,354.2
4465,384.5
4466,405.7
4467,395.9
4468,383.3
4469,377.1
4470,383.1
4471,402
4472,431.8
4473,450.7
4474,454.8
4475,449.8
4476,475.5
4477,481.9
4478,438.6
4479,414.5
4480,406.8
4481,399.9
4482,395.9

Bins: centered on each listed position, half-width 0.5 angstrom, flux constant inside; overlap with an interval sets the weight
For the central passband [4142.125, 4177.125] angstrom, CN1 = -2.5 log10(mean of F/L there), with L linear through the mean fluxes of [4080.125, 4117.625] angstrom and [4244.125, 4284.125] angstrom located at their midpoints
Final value 0.11 mag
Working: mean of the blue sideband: 288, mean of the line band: 269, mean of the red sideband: 313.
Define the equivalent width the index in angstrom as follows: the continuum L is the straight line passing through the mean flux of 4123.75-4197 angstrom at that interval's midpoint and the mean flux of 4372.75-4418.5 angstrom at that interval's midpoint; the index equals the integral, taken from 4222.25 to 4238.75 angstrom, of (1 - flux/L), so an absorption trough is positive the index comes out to 1.1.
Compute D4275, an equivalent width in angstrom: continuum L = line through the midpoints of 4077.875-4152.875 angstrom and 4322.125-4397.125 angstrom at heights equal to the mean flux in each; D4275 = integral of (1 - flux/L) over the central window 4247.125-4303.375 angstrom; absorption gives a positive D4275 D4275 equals 4.7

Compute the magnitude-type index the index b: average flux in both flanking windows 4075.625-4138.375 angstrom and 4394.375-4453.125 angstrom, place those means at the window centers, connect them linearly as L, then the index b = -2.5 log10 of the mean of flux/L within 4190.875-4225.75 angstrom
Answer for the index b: 0.099 mag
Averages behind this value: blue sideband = 285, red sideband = 388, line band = 290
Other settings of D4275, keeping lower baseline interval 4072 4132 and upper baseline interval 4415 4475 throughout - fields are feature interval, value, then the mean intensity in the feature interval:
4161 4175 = 1.46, 275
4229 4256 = 1.82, 310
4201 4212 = 0.91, 293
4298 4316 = 5.37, 248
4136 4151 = 0.78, 283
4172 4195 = 1.83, 288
